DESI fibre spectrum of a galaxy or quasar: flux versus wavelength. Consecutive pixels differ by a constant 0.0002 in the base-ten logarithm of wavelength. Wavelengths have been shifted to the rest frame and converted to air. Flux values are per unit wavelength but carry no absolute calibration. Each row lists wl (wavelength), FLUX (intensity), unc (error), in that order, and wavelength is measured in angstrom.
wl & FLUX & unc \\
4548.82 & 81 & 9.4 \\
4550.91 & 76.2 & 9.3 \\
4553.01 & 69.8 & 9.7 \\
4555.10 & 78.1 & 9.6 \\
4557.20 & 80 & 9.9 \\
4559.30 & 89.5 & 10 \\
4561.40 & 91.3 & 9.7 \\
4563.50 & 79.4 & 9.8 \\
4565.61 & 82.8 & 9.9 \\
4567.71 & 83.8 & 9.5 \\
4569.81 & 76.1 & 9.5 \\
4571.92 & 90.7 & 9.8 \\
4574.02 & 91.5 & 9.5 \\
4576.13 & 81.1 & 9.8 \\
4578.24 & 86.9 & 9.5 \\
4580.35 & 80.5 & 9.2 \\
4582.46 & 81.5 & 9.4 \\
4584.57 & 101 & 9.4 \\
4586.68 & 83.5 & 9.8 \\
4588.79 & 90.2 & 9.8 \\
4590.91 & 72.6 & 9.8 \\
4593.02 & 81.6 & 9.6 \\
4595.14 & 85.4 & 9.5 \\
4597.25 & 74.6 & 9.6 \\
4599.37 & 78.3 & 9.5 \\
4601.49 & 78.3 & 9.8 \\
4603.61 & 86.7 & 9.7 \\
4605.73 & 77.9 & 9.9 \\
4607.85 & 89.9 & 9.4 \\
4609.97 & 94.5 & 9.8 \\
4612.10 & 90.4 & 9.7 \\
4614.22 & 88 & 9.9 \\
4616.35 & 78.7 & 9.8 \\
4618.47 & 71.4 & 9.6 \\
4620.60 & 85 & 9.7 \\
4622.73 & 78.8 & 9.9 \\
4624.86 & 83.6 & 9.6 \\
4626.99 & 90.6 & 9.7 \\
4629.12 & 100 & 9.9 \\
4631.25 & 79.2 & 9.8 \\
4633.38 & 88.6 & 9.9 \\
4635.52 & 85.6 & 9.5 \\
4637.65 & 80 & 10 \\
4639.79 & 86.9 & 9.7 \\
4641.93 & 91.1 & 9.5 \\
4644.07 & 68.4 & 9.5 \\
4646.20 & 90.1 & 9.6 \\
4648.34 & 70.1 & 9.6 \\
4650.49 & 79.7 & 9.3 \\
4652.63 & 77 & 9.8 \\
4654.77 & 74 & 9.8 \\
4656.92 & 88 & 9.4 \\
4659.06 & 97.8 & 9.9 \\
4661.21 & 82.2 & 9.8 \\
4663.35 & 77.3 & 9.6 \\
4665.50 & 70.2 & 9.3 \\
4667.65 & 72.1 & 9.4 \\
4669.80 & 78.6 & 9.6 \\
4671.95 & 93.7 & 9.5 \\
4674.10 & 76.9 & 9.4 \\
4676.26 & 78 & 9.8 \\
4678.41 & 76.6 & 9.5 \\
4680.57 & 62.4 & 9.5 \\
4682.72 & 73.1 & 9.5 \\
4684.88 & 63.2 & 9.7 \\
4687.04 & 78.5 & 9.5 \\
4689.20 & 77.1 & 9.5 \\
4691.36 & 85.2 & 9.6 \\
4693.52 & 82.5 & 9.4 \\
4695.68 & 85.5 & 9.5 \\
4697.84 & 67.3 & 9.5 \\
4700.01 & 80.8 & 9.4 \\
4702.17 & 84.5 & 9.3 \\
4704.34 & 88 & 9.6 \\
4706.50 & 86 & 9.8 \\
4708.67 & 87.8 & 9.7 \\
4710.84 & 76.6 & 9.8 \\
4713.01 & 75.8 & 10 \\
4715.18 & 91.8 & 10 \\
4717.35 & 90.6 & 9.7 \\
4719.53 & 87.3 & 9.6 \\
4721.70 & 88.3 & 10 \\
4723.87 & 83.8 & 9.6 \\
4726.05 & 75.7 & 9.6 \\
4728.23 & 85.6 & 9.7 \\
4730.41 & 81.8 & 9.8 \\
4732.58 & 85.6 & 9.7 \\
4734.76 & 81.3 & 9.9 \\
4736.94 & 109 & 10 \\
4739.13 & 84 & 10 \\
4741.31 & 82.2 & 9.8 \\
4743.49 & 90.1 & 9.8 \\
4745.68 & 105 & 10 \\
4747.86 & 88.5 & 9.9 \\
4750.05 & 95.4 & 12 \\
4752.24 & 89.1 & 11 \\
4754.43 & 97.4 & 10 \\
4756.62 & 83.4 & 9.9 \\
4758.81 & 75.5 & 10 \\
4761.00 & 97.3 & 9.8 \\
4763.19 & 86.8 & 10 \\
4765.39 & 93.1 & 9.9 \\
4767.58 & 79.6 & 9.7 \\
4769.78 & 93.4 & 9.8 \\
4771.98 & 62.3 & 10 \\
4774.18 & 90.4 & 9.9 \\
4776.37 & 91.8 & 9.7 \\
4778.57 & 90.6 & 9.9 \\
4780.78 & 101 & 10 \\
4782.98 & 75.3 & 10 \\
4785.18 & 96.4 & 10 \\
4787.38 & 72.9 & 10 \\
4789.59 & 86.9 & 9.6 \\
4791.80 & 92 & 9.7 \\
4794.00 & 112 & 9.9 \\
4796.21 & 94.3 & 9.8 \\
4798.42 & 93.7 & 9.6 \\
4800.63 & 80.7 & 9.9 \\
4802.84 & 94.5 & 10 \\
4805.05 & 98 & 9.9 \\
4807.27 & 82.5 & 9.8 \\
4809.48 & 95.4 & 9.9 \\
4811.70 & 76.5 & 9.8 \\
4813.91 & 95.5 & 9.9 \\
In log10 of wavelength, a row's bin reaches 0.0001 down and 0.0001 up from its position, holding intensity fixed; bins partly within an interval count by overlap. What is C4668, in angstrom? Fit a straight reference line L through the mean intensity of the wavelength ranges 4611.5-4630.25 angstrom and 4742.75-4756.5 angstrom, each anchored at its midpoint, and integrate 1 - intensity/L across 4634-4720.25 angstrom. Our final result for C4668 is 8.0 angstrom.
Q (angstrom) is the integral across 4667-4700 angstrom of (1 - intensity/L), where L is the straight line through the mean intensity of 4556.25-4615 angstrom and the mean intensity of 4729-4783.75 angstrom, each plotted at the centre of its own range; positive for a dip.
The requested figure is 3.8 angstrom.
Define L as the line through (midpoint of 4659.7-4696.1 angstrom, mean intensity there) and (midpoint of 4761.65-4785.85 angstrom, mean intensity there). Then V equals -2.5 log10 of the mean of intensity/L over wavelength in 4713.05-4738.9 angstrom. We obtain -0.06 mag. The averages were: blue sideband 77.3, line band 86.8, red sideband 87.4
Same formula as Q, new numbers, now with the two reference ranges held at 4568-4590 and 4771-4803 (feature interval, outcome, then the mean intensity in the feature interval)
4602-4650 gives 1.40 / 84.2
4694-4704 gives 0.84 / 80.3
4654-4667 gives 0.86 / 81.4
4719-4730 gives 0.53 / 83.8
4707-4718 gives 0.45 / 84.4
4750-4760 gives 0.12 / 87.5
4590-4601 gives 0.99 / 78.6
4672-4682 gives 1.36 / 75.5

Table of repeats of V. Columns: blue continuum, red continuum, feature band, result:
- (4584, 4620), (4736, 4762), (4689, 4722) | 0.07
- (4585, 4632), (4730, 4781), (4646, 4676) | 0.07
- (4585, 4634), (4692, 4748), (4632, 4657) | 0.04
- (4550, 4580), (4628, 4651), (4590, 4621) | 0.01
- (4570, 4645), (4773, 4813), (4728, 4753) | -0.02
